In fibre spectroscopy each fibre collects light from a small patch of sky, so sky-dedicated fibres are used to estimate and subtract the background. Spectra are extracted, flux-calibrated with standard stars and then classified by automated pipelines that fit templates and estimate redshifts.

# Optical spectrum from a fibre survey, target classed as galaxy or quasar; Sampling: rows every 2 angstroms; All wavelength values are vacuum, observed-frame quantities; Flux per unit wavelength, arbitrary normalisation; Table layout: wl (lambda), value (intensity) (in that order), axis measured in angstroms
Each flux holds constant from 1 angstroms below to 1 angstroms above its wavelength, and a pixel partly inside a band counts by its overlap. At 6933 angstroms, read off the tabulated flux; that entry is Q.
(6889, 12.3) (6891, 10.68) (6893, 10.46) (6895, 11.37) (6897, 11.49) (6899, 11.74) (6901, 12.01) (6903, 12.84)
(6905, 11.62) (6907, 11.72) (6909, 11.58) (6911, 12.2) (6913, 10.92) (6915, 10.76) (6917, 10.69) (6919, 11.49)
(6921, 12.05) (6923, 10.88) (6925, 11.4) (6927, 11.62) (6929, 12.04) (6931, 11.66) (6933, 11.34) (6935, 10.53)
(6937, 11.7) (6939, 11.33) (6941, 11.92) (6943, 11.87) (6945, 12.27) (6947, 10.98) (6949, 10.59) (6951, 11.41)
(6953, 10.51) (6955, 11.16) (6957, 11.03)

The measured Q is 11.34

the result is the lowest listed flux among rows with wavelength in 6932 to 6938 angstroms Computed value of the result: 10.53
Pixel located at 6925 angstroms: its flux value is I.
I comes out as 11.4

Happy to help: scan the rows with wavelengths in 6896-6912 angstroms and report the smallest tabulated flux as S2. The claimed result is 11.49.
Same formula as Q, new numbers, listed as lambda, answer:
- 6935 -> 10.53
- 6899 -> 11.74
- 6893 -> 10.46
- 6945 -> 12.27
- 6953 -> 10.51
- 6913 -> 10.92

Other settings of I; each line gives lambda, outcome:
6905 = 11.62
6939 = 11.33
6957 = 11.03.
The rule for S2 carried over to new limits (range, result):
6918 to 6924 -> 10.88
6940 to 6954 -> 10.51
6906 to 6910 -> 11.58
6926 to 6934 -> 11.34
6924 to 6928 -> 11.4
